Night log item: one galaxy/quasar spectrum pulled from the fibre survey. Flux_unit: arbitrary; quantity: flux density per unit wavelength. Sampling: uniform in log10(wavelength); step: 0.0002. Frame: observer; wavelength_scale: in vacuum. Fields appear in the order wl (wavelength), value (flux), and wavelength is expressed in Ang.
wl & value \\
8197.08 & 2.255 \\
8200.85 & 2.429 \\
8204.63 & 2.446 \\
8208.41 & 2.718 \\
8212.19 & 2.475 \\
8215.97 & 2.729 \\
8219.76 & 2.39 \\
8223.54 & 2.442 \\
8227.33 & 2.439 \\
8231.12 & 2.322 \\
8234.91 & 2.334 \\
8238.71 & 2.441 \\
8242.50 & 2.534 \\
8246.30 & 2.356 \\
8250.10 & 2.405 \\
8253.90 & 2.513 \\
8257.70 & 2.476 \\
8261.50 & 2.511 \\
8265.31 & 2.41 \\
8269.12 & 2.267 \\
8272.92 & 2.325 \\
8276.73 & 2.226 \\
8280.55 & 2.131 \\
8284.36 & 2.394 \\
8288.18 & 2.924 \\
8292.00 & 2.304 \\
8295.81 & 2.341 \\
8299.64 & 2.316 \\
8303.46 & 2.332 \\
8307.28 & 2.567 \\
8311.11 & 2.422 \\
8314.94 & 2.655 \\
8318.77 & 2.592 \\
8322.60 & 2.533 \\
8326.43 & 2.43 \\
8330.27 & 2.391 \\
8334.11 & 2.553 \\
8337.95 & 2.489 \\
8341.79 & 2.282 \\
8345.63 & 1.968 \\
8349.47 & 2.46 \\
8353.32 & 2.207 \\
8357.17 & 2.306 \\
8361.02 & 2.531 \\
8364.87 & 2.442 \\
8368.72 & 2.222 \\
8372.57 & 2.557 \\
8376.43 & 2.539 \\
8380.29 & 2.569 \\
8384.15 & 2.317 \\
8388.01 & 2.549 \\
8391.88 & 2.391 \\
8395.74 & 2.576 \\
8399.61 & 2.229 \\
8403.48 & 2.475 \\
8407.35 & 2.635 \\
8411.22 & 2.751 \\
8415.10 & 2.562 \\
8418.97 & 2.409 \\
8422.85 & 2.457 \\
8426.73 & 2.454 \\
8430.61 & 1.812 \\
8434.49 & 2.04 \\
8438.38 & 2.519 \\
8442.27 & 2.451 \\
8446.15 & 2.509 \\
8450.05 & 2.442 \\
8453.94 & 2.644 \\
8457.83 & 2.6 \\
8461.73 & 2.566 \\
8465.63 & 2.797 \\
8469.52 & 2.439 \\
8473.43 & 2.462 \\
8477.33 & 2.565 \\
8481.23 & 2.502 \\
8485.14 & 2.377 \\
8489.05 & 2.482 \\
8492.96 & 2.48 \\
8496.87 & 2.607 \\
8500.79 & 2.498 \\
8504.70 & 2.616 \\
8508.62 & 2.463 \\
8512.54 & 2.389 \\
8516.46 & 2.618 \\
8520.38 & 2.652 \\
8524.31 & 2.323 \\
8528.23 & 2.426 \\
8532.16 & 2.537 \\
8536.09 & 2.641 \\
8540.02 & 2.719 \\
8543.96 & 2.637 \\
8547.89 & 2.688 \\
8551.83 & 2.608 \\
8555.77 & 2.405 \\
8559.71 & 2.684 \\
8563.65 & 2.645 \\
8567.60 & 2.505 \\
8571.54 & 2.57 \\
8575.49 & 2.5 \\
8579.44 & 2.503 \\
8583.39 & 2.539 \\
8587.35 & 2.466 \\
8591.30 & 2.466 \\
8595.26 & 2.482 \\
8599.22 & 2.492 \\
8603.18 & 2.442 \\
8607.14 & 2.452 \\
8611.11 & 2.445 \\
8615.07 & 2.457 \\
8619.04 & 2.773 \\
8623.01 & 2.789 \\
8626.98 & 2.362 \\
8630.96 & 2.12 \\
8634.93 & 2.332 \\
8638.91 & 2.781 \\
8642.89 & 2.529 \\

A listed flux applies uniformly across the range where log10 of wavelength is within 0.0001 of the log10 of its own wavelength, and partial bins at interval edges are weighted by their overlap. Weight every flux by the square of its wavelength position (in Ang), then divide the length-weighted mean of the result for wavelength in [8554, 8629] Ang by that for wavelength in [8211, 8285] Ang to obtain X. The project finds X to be 1.14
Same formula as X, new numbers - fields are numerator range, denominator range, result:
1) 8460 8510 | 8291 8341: 1.07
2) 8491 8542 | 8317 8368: 1.10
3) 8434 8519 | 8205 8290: 1.09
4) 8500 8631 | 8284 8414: 1.09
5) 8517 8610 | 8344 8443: 1.10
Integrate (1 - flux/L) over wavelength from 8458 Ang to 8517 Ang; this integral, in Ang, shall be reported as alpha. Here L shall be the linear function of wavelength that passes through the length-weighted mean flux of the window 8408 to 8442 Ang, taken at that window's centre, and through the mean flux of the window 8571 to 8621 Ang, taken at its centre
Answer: -2.26 Ang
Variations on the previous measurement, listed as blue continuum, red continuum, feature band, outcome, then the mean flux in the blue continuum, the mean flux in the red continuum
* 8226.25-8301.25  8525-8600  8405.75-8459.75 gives 0.8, 2.4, 2.55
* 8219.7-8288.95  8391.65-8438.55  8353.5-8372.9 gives 0.2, 2.4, 2.4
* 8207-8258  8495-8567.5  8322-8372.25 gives 2.6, 2.47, 2.56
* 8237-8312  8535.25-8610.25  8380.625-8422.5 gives -0.4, 2.41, 2.55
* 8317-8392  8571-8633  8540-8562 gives -1.3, 2.42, 2.49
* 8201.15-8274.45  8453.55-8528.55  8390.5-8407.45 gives 0.4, 2.45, 2.53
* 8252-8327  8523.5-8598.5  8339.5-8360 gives 1.6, 2.43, 2.55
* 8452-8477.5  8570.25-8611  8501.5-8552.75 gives -0.5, 2.58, 2.49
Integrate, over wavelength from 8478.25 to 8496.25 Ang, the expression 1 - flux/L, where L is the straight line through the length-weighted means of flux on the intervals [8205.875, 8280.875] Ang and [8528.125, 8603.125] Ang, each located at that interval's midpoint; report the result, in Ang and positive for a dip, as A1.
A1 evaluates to 0.3 Ang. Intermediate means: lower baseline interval 2.43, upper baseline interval 2.55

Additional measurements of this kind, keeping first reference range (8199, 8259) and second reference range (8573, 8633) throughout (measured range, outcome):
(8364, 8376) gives 0.3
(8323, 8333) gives 0.1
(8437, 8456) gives -0.3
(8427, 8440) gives 1.7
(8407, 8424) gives -0.6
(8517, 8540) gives -0.5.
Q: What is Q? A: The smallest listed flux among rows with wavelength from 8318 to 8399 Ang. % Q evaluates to 1.968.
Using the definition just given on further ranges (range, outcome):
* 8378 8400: 2.229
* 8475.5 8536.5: 2.323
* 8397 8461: 1.812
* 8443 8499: 2.377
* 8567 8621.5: 2.442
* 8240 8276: 2.267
